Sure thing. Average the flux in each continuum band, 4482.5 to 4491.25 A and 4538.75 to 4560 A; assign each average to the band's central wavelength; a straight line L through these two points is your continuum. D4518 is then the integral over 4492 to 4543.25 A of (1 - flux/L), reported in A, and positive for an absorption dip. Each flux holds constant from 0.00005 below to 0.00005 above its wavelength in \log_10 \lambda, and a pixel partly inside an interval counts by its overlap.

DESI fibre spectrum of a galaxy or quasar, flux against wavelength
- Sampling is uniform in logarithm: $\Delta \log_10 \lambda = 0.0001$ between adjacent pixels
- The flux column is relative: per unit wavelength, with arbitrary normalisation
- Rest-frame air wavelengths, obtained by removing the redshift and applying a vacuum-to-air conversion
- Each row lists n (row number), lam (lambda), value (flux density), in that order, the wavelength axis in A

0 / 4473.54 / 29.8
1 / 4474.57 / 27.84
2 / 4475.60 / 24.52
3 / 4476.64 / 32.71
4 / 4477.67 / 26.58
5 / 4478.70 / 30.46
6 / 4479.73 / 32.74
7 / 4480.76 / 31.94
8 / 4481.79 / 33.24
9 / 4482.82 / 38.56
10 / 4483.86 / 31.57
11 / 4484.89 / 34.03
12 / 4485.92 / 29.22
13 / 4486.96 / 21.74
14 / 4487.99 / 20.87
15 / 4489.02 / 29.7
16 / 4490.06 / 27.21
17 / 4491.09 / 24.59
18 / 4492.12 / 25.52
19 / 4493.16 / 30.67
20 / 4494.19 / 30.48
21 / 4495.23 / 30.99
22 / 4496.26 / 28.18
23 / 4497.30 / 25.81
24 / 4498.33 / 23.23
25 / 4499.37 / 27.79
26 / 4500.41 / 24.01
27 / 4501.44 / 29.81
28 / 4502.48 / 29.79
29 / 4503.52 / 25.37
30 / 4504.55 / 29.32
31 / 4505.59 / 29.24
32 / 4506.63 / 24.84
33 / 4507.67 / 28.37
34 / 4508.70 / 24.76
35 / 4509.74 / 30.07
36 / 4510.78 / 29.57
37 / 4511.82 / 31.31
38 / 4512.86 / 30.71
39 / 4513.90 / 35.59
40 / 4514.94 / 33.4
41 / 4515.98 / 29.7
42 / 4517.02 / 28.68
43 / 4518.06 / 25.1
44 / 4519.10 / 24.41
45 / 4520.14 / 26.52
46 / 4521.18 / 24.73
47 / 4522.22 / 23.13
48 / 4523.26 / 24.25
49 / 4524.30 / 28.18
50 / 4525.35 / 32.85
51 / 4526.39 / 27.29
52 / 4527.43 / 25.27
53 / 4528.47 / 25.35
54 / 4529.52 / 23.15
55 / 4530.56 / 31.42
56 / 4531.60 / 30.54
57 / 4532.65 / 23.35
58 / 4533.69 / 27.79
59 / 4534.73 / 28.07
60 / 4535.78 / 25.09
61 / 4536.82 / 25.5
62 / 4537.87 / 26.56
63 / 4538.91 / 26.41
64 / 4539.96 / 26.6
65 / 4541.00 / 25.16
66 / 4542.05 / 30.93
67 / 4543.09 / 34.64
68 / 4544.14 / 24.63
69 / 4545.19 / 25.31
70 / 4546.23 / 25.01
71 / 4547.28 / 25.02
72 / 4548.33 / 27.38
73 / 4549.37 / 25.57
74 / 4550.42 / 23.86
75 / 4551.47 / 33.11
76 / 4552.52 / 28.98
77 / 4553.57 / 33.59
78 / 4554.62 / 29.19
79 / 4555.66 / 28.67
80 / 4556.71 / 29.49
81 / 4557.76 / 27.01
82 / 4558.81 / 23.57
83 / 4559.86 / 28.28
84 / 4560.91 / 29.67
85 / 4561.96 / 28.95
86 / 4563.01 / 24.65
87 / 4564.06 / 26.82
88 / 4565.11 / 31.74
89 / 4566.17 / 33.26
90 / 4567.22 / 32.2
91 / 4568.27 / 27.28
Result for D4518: 0.71 A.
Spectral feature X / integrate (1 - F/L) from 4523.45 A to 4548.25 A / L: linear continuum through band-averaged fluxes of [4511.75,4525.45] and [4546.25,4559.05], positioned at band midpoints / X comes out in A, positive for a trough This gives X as 0.86 A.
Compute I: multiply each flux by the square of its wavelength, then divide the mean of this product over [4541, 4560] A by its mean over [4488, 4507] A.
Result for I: 1.04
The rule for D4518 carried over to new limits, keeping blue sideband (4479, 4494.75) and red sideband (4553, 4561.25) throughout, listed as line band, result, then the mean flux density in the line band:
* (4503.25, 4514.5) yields 0.0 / 29.1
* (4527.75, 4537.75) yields 0.8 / 26.7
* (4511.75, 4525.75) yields 0.4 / 28.3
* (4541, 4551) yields 0.7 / 26.9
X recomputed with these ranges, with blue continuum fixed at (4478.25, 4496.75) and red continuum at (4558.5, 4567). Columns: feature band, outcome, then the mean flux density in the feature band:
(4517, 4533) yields 1.4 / 26.5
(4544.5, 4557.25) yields 0.4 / 27.9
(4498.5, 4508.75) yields 0.7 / 27.3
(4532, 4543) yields 0.8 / 26.9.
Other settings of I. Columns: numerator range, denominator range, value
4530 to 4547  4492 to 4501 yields 1.01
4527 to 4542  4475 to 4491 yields 0.92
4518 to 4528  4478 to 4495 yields 0.90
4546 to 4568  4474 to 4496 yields 1.00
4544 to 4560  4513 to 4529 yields 1.01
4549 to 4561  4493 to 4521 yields 1.02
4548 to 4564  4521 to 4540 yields 1.07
